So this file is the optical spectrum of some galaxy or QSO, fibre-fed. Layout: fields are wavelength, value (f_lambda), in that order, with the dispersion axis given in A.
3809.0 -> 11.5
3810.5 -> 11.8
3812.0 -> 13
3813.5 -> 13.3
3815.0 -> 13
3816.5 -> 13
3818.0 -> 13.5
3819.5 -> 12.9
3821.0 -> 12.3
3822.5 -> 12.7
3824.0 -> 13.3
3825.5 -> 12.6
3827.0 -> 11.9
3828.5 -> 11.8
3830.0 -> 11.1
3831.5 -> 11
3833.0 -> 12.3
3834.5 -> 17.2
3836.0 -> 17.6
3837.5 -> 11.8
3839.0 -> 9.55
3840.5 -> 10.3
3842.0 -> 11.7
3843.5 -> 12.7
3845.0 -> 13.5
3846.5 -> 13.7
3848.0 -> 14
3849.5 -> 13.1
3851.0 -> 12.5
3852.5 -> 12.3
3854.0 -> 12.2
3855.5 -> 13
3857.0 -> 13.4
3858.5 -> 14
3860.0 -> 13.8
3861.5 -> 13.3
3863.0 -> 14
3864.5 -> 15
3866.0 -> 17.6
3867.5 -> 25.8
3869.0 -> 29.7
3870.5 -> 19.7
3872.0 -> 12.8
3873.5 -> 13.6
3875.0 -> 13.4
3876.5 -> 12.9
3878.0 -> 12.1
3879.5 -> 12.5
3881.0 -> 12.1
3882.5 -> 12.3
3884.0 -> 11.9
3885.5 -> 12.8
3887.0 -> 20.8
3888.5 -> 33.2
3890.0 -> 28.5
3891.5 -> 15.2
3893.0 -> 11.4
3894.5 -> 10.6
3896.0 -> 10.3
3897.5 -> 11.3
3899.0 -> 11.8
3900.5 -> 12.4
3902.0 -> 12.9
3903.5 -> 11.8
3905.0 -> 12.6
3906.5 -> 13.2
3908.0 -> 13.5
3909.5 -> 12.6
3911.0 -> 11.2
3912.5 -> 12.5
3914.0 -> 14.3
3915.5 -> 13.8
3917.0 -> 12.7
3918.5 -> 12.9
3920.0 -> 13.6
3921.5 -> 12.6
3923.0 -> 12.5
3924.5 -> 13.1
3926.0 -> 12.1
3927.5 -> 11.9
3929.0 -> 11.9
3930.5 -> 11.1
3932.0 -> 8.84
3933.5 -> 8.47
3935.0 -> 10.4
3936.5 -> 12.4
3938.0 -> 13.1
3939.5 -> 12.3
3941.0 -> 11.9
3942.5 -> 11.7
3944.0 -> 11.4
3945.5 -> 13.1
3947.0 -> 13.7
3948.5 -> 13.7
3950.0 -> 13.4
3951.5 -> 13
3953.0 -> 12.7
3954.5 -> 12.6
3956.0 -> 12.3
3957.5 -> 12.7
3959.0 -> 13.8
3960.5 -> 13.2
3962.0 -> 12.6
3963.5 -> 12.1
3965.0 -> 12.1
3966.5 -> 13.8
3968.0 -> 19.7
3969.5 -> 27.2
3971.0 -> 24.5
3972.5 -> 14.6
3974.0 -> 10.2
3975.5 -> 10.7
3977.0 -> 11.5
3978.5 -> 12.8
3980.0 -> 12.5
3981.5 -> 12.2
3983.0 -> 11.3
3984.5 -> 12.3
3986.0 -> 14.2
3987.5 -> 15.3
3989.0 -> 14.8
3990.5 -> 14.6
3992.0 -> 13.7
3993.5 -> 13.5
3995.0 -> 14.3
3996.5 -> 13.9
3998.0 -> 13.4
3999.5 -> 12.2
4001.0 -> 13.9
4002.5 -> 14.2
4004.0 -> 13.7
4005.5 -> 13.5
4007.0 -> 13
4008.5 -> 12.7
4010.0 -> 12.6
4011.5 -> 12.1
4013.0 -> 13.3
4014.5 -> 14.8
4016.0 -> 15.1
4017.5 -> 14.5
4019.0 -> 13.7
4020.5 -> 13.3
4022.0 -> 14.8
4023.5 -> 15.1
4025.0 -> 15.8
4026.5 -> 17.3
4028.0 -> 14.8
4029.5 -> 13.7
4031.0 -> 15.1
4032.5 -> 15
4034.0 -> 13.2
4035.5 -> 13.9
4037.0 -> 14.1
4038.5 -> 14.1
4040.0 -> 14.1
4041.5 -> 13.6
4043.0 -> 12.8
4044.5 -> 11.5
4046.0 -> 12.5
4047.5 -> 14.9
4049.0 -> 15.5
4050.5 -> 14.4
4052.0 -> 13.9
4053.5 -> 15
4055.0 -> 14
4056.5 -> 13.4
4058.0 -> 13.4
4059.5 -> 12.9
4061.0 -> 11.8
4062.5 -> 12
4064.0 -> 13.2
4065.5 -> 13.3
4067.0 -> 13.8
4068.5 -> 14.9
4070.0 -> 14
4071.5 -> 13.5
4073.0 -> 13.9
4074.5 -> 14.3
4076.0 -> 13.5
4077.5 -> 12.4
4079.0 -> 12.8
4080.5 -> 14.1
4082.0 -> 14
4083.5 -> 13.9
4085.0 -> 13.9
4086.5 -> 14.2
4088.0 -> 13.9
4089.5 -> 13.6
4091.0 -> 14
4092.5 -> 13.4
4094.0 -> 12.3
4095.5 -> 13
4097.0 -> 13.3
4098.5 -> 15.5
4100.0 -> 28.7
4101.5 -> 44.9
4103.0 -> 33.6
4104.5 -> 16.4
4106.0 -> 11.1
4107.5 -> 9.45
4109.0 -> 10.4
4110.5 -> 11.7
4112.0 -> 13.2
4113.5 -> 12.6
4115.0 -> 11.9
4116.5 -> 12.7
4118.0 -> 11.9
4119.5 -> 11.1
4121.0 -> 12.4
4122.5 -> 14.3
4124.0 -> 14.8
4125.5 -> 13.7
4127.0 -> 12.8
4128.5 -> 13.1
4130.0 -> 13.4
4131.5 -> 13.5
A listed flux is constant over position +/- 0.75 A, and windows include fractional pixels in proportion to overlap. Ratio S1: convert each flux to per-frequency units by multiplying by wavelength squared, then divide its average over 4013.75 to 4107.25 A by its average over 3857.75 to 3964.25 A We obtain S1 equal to 1.2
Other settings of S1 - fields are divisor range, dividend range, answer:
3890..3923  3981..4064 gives 1.13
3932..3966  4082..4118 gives 1.39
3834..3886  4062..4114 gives 1.20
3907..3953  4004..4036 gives 1.20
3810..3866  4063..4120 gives 1.31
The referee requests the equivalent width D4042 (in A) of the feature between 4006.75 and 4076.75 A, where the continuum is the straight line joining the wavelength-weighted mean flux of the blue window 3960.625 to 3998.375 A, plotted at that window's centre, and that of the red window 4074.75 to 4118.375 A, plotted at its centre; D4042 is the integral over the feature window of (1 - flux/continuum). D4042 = 4.7 A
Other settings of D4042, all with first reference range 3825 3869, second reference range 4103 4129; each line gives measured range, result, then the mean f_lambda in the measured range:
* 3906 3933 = 2.43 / 12.4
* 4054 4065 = 0.24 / 13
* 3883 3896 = -3.57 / 17.5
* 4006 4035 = -1.73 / 14.2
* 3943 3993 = -1.29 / 13.9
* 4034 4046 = -0.02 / 13.4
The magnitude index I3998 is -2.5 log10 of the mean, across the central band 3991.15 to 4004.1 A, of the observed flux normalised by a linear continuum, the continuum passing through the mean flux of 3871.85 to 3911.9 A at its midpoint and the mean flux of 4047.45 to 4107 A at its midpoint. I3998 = 0.09 mag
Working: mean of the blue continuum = 14.1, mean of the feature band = 13.6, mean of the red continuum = 15.3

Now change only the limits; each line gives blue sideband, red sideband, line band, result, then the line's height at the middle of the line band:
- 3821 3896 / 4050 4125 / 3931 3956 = 0.21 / 14.5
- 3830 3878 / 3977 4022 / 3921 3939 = 0.20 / 13.9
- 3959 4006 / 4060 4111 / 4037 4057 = 0.08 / 14.8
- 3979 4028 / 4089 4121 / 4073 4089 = 0.13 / 15.4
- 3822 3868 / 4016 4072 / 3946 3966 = 0.07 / 13.7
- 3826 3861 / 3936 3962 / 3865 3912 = -0.19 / 12.8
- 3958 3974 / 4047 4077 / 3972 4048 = 0.10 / 15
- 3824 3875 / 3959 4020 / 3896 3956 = 0.15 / 14.1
